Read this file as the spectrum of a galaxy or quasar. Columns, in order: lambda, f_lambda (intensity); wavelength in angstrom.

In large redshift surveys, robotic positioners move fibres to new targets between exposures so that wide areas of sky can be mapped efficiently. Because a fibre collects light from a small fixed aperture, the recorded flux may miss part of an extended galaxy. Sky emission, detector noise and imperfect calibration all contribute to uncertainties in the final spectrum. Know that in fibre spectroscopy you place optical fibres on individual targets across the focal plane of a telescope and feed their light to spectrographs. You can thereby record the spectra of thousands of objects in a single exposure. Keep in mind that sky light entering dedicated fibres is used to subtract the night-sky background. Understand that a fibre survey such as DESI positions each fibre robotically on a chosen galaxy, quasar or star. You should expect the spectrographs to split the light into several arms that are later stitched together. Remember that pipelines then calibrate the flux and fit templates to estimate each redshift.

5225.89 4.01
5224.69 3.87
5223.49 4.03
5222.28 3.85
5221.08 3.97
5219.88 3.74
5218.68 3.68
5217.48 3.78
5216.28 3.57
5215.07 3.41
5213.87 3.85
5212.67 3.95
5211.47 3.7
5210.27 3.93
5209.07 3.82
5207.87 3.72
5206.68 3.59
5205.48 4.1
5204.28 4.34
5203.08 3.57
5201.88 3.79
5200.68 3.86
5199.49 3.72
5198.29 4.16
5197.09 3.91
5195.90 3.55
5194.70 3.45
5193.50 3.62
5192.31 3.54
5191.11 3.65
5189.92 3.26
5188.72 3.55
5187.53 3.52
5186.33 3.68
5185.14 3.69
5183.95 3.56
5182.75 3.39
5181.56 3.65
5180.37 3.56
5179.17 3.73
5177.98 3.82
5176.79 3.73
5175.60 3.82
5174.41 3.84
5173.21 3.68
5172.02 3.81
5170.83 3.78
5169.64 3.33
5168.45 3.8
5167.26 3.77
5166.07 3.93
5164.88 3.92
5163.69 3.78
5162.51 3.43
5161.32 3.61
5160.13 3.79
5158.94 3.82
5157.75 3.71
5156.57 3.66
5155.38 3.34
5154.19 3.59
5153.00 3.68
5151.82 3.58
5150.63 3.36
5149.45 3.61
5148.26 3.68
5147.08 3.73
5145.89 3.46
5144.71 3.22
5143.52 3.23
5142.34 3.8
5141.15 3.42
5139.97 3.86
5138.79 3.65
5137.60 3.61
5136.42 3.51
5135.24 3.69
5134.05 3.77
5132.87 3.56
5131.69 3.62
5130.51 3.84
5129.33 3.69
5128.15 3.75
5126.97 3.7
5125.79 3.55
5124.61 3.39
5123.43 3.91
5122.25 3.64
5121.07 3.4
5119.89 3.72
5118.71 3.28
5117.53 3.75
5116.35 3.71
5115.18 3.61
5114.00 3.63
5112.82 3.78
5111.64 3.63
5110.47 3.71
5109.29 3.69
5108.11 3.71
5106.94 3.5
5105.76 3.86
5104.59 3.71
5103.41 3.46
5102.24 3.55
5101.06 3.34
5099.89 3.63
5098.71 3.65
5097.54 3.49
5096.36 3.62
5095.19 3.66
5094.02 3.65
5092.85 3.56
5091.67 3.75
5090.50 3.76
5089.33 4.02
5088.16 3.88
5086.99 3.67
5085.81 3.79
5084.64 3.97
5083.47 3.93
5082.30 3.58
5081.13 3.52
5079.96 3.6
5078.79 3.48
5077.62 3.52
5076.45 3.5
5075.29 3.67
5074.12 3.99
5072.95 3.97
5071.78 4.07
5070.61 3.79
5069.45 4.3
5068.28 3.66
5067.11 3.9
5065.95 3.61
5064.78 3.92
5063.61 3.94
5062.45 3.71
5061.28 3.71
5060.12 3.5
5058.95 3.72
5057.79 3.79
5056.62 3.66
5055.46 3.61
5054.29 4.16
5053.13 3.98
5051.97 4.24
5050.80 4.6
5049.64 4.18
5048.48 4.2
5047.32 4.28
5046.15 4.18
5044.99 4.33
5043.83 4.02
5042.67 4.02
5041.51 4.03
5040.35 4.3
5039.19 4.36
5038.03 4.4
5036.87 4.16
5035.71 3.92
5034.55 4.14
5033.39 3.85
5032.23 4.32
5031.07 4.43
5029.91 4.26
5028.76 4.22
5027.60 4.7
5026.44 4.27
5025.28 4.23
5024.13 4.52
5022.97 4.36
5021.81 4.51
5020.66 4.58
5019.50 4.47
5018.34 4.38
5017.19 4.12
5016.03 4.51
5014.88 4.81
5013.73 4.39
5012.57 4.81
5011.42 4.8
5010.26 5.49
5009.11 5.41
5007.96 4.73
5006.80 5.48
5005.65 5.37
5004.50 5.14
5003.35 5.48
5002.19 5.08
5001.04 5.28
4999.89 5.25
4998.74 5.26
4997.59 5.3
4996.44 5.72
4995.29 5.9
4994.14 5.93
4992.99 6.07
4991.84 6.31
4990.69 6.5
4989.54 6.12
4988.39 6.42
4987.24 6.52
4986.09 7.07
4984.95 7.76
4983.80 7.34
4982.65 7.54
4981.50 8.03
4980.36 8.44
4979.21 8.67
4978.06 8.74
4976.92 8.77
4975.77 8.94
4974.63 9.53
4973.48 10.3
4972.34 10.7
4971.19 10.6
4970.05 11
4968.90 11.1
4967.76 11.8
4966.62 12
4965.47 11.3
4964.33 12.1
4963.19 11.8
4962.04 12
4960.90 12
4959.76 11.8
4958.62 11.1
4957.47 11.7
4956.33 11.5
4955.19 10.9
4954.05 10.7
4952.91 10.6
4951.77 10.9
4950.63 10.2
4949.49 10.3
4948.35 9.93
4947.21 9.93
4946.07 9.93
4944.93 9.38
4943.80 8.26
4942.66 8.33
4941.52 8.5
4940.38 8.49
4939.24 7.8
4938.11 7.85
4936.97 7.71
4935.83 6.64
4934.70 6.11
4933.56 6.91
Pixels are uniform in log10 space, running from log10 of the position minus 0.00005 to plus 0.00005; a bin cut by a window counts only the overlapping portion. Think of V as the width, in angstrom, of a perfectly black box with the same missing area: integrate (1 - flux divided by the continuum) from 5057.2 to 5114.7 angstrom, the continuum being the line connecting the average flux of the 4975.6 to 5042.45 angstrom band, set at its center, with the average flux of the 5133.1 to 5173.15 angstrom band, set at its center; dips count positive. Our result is 9.74 angstrom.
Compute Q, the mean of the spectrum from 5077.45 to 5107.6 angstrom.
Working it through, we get 3.66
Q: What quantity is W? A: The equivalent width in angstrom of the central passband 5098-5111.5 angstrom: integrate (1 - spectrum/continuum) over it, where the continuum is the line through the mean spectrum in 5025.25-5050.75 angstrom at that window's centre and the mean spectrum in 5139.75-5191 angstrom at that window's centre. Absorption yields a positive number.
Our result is 1.0 angstrom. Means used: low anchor 4.23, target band 3.62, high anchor 3.63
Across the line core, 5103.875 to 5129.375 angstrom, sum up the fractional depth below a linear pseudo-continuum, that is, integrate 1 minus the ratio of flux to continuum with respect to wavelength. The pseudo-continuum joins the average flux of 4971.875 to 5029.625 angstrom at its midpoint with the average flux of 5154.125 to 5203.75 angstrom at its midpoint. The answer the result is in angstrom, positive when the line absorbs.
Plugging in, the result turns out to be 4.8 angstrom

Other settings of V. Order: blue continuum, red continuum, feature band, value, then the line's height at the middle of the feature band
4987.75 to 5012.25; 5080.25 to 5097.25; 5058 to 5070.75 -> 1.31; 4.24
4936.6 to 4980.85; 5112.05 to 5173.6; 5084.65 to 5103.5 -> 5.95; 5.36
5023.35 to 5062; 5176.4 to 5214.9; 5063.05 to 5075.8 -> 0.51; 4.06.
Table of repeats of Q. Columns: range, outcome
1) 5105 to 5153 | 3.62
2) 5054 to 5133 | 3.7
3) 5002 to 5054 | 4.48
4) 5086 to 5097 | 3.73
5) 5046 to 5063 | 3.96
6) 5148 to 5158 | 3.57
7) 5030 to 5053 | 4.2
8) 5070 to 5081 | 3.73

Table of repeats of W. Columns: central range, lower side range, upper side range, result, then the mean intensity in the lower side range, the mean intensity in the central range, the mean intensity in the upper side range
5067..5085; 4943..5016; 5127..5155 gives 5.6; 8.25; 3.77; 3.6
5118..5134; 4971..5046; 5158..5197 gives 2.4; 5.67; 3.63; 3.66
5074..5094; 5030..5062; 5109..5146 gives 0.8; 4.08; 3.71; 3.62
